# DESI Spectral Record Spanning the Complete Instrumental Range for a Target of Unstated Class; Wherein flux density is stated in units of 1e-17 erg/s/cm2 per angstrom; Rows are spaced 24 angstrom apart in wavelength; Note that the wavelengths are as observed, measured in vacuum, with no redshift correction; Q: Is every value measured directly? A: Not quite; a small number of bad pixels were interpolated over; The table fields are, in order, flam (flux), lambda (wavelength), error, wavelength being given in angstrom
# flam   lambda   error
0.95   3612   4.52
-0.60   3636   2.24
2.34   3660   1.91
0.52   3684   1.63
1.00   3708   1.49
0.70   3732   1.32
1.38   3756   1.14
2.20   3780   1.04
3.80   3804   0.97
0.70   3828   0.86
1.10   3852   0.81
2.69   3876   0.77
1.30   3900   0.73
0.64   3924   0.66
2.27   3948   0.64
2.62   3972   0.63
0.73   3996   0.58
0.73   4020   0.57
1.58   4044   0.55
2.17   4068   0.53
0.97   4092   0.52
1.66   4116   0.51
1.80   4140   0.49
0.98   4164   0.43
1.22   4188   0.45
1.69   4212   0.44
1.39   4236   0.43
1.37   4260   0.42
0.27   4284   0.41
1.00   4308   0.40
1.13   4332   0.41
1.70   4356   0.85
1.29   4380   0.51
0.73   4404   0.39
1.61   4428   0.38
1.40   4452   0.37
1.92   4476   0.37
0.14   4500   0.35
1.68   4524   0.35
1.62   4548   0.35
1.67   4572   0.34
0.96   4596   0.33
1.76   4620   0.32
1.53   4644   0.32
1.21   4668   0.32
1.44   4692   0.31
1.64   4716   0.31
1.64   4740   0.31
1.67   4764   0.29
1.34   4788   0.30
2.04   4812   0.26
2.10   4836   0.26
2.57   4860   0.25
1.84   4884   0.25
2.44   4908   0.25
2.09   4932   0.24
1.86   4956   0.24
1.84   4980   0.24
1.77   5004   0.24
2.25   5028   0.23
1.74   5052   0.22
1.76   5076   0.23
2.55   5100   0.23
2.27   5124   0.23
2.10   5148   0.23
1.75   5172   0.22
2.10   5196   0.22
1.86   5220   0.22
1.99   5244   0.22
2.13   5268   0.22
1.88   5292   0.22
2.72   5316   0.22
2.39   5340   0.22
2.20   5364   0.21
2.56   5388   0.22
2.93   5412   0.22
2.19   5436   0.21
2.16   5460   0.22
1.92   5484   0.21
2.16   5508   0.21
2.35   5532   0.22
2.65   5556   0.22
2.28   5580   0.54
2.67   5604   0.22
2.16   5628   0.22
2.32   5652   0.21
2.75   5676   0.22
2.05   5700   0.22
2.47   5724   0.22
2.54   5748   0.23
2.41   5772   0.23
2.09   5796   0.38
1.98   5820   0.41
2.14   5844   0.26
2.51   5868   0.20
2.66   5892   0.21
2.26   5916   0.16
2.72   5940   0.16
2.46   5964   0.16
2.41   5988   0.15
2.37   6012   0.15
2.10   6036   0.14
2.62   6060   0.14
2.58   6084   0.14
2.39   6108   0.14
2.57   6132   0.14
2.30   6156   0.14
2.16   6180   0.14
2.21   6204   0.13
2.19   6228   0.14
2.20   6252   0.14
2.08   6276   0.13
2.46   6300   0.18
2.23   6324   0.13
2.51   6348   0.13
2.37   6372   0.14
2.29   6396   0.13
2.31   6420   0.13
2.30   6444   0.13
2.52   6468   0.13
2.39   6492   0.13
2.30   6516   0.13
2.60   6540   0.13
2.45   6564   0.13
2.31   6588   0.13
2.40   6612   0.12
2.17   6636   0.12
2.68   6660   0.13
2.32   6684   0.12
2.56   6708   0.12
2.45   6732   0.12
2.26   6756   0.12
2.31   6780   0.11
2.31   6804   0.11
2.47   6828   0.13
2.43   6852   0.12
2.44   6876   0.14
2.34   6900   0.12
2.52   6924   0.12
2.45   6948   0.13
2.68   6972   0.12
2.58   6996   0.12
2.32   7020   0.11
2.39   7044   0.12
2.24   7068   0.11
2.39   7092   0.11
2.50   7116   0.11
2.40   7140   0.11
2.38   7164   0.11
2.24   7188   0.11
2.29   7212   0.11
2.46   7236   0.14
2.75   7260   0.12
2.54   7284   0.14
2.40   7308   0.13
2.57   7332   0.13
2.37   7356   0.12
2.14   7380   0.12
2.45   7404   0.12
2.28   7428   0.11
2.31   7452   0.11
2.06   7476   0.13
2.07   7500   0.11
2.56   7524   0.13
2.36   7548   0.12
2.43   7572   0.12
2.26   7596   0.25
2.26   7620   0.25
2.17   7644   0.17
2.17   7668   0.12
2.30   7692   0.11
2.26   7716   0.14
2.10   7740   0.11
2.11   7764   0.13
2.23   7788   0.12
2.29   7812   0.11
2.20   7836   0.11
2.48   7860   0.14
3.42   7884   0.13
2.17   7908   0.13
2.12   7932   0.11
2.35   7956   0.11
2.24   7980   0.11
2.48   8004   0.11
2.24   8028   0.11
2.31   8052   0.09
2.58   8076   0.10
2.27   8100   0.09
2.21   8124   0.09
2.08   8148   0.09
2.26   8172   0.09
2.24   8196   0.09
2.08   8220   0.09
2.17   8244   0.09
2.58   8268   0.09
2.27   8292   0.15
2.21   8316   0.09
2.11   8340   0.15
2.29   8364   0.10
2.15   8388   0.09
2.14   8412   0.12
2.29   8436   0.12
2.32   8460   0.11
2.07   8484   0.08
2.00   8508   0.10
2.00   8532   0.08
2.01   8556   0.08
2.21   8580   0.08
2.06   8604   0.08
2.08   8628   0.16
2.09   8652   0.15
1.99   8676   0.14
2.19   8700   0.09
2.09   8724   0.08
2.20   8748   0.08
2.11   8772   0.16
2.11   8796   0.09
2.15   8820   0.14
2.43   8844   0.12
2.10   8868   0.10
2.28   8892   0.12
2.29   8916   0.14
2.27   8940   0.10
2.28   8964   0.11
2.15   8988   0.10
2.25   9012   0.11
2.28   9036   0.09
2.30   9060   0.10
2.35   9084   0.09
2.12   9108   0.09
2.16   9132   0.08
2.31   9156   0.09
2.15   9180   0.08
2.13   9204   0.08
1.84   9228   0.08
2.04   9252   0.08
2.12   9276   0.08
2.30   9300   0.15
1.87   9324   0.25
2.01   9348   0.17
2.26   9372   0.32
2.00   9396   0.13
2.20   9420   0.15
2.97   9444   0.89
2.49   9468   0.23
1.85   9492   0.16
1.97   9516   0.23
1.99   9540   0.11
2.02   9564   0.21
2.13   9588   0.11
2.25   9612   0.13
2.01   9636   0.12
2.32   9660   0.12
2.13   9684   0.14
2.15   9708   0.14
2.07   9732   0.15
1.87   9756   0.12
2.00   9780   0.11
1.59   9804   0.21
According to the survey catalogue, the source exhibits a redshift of 0.20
